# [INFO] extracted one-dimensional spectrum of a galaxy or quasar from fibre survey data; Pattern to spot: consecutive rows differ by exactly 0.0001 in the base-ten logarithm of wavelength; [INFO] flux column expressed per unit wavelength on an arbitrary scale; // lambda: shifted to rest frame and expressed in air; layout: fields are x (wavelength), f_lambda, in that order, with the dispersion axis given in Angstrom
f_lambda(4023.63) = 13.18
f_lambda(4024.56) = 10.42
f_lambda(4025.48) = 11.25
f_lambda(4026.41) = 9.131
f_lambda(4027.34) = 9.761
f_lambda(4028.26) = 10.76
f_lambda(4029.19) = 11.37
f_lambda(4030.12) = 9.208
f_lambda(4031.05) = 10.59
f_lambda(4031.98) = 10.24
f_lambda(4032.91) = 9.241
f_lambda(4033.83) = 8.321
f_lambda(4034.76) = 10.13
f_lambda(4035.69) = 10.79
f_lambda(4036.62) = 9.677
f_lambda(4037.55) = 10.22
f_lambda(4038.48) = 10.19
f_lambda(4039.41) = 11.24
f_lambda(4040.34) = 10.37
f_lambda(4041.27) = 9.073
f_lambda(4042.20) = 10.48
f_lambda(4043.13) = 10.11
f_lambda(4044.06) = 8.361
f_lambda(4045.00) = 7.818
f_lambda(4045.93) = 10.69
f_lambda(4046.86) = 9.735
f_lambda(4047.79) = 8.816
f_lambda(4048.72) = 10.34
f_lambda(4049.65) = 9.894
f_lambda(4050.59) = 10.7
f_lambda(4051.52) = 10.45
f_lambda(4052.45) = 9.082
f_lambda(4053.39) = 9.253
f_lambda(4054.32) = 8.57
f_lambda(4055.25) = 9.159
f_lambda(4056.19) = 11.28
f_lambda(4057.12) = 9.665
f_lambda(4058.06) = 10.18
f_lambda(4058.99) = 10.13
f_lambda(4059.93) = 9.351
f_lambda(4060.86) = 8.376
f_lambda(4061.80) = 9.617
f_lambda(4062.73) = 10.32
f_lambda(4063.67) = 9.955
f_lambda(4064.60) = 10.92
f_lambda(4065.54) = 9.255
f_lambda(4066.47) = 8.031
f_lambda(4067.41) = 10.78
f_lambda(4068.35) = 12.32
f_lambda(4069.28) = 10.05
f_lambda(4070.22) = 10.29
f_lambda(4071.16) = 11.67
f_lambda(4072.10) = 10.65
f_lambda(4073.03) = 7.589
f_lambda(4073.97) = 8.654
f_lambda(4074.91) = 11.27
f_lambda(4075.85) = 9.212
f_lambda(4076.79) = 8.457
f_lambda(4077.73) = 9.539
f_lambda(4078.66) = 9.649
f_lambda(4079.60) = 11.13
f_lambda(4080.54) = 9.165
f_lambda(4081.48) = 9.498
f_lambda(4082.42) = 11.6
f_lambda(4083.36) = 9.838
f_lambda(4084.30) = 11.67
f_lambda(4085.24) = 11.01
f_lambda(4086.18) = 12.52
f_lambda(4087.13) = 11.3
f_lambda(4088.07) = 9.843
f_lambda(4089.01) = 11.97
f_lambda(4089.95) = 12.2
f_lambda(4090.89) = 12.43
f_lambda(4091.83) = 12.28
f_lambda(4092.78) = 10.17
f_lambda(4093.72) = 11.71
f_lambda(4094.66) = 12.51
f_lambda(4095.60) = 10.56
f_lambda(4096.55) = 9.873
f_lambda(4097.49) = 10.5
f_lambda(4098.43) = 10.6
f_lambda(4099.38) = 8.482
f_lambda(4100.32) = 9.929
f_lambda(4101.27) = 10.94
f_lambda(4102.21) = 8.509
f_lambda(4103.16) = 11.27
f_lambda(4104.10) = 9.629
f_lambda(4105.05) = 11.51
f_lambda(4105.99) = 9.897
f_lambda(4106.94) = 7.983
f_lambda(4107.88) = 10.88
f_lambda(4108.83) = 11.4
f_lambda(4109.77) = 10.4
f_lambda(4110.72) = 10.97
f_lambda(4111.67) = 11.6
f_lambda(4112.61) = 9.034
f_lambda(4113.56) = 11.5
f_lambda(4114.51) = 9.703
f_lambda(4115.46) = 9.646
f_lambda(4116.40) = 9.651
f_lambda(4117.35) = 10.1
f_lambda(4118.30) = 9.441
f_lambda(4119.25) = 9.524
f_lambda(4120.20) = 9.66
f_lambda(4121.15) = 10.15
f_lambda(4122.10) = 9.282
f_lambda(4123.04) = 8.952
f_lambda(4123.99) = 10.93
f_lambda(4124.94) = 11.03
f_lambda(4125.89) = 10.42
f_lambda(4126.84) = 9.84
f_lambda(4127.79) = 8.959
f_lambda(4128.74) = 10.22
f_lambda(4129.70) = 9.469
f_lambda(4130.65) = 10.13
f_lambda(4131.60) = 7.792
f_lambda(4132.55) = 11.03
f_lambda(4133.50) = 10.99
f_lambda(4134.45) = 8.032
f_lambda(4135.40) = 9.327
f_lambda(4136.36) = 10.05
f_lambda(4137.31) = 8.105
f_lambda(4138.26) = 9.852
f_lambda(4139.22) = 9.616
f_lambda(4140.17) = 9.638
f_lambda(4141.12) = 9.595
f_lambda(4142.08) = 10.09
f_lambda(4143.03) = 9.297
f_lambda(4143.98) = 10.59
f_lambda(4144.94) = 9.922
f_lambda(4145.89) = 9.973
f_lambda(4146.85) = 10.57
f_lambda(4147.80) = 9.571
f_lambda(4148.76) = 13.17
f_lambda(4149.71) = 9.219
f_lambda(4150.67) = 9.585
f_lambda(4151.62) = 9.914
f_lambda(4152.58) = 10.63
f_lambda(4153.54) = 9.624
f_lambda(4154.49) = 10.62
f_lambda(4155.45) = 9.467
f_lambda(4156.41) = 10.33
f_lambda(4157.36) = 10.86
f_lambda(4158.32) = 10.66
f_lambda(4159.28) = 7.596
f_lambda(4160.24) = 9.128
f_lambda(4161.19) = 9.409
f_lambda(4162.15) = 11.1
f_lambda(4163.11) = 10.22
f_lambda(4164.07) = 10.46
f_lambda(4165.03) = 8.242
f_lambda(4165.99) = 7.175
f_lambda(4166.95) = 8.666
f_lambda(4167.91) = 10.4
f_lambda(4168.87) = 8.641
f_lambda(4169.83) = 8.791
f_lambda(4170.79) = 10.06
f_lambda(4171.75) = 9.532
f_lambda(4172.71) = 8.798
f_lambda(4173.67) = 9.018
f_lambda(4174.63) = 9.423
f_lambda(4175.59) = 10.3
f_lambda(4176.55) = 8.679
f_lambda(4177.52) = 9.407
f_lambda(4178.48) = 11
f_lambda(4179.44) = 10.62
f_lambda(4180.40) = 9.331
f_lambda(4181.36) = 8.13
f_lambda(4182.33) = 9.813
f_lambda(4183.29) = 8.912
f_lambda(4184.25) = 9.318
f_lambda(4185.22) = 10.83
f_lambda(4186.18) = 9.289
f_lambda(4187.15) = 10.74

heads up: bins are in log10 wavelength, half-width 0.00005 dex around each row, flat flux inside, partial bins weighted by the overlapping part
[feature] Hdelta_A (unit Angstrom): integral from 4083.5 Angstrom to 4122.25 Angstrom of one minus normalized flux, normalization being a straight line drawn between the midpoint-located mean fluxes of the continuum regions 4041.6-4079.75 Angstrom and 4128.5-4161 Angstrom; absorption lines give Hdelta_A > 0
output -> -2.9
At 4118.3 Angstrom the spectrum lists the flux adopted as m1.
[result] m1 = 9.441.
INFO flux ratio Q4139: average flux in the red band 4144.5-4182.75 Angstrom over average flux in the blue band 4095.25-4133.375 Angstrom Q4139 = 1.0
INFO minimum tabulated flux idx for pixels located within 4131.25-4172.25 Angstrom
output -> 7.175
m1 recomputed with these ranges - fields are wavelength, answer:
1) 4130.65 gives 10.13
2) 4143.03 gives 9.297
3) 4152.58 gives 10.63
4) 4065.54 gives 9.255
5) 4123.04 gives 8.952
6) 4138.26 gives 9.852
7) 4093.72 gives 11.71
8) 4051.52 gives 10.45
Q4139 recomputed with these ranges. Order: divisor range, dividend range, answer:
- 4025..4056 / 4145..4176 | 0.99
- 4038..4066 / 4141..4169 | 1.01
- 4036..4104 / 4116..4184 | 0.95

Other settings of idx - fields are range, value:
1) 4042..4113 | 7.589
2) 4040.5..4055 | 7.818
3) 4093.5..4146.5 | 7.792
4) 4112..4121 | 9.034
